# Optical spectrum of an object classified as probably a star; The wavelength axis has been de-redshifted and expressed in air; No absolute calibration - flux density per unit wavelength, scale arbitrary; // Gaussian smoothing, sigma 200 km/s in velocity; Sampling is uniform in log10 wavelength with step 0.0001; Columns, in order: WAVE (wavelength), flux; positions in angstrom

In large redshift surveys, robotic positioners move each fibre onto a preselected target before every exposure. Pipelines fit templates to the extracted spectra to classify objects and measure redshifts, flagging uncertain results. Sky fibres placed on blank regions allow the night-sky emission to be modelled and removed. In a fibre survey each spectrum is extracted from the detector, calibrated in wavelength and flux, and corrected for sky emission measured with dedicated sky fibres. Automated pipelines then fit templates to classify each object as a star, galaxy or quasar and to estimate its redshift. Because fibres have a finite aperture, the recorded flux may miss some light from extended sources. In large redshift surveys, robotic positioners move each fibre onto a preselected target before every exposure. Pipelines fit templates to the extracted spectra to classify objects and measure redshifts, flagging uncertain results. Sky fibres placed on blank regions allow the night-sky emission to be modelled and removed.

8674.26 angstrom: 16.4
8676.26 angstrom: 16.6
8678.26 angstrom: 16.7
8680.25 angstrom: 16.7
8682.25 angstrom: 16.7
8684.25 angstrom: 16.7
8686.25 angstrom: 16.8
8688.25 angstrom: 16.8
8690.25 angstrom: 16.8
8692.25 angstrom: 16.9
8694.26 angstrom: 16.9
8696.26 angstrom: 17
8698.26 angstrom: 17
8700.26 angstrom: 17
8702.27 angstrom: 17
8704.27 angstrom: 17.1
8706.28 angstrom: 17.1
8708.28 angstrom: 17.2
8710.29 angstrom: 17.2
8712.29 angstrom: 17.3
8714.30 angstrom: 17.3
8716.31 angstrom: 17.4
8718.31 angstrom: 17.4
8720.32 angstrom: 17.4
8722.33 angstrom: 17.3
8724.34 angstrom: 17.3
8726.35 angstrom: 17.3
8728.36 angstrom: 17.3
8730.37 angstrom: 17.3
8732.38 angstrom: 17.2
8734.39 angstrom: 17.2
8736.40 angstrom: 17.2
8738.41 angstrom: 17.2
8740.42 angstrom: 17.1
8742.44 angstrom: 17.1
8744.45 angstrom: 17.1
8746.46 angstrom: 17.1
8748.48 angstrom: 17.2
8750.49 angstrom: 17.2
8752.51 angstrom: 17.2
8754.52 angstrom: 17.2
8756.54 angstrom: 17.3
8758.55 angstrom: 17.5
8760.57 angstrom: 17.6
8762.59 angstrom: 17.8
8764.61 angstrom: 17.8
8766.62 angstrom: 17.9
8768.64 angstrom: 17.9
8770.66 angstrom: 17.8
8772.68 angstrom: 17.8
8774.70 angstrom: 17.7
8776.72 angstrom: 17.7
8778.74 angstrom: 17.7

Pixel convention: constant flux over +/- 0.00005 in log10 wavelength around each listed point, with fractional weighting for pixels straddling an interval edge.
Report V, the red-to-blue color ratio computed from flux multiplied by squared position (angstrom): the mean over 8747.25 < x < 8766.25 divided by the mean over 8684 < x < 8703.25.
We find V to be 1.05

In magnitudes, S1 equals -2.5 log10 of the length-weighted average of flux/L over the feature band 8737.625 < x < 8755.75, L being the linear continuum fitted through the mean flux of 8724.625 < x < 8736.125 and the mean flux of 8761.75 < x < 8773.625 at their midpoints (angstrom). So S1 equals 0.02 mag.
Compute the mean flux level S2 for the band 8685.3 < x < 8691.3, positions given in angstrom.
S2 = 16.8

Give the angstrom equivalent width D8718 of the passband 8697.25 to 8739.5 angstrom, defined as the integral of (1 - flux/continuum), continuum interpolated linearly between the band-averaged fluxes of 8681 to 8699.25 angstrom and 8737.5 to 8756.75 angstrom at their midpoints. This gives -0.6 angstrom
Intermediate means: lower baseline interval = 16.8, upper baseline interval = 17.2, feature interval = 17.2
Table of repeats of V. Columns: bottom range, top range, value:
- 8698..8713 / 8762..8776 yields 1.06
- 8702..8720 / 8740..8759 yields 1.01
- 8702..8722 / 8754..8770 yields 1.03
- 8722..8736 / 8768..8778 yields 1.04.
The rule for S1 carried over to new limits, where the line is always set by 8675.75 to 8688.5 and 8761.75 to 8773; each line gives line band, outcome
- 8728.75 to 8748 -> 0.02 mag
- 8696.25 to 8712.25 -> -0.01 mag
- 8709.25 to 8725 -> -0.01 mag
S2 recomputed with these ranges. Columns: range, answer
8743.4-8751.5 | 17.2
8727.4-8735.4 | 17.3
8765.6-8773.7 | 17.9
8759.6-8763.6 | 17.7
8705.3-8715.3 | 17.2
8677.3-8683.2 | 16.7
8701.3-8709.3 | 17.1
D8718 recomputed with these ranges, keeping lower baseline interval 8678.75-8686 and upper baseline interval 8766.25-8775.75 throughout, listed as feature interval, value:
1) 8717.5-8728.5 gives -0.07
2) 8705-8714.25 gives -0.08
